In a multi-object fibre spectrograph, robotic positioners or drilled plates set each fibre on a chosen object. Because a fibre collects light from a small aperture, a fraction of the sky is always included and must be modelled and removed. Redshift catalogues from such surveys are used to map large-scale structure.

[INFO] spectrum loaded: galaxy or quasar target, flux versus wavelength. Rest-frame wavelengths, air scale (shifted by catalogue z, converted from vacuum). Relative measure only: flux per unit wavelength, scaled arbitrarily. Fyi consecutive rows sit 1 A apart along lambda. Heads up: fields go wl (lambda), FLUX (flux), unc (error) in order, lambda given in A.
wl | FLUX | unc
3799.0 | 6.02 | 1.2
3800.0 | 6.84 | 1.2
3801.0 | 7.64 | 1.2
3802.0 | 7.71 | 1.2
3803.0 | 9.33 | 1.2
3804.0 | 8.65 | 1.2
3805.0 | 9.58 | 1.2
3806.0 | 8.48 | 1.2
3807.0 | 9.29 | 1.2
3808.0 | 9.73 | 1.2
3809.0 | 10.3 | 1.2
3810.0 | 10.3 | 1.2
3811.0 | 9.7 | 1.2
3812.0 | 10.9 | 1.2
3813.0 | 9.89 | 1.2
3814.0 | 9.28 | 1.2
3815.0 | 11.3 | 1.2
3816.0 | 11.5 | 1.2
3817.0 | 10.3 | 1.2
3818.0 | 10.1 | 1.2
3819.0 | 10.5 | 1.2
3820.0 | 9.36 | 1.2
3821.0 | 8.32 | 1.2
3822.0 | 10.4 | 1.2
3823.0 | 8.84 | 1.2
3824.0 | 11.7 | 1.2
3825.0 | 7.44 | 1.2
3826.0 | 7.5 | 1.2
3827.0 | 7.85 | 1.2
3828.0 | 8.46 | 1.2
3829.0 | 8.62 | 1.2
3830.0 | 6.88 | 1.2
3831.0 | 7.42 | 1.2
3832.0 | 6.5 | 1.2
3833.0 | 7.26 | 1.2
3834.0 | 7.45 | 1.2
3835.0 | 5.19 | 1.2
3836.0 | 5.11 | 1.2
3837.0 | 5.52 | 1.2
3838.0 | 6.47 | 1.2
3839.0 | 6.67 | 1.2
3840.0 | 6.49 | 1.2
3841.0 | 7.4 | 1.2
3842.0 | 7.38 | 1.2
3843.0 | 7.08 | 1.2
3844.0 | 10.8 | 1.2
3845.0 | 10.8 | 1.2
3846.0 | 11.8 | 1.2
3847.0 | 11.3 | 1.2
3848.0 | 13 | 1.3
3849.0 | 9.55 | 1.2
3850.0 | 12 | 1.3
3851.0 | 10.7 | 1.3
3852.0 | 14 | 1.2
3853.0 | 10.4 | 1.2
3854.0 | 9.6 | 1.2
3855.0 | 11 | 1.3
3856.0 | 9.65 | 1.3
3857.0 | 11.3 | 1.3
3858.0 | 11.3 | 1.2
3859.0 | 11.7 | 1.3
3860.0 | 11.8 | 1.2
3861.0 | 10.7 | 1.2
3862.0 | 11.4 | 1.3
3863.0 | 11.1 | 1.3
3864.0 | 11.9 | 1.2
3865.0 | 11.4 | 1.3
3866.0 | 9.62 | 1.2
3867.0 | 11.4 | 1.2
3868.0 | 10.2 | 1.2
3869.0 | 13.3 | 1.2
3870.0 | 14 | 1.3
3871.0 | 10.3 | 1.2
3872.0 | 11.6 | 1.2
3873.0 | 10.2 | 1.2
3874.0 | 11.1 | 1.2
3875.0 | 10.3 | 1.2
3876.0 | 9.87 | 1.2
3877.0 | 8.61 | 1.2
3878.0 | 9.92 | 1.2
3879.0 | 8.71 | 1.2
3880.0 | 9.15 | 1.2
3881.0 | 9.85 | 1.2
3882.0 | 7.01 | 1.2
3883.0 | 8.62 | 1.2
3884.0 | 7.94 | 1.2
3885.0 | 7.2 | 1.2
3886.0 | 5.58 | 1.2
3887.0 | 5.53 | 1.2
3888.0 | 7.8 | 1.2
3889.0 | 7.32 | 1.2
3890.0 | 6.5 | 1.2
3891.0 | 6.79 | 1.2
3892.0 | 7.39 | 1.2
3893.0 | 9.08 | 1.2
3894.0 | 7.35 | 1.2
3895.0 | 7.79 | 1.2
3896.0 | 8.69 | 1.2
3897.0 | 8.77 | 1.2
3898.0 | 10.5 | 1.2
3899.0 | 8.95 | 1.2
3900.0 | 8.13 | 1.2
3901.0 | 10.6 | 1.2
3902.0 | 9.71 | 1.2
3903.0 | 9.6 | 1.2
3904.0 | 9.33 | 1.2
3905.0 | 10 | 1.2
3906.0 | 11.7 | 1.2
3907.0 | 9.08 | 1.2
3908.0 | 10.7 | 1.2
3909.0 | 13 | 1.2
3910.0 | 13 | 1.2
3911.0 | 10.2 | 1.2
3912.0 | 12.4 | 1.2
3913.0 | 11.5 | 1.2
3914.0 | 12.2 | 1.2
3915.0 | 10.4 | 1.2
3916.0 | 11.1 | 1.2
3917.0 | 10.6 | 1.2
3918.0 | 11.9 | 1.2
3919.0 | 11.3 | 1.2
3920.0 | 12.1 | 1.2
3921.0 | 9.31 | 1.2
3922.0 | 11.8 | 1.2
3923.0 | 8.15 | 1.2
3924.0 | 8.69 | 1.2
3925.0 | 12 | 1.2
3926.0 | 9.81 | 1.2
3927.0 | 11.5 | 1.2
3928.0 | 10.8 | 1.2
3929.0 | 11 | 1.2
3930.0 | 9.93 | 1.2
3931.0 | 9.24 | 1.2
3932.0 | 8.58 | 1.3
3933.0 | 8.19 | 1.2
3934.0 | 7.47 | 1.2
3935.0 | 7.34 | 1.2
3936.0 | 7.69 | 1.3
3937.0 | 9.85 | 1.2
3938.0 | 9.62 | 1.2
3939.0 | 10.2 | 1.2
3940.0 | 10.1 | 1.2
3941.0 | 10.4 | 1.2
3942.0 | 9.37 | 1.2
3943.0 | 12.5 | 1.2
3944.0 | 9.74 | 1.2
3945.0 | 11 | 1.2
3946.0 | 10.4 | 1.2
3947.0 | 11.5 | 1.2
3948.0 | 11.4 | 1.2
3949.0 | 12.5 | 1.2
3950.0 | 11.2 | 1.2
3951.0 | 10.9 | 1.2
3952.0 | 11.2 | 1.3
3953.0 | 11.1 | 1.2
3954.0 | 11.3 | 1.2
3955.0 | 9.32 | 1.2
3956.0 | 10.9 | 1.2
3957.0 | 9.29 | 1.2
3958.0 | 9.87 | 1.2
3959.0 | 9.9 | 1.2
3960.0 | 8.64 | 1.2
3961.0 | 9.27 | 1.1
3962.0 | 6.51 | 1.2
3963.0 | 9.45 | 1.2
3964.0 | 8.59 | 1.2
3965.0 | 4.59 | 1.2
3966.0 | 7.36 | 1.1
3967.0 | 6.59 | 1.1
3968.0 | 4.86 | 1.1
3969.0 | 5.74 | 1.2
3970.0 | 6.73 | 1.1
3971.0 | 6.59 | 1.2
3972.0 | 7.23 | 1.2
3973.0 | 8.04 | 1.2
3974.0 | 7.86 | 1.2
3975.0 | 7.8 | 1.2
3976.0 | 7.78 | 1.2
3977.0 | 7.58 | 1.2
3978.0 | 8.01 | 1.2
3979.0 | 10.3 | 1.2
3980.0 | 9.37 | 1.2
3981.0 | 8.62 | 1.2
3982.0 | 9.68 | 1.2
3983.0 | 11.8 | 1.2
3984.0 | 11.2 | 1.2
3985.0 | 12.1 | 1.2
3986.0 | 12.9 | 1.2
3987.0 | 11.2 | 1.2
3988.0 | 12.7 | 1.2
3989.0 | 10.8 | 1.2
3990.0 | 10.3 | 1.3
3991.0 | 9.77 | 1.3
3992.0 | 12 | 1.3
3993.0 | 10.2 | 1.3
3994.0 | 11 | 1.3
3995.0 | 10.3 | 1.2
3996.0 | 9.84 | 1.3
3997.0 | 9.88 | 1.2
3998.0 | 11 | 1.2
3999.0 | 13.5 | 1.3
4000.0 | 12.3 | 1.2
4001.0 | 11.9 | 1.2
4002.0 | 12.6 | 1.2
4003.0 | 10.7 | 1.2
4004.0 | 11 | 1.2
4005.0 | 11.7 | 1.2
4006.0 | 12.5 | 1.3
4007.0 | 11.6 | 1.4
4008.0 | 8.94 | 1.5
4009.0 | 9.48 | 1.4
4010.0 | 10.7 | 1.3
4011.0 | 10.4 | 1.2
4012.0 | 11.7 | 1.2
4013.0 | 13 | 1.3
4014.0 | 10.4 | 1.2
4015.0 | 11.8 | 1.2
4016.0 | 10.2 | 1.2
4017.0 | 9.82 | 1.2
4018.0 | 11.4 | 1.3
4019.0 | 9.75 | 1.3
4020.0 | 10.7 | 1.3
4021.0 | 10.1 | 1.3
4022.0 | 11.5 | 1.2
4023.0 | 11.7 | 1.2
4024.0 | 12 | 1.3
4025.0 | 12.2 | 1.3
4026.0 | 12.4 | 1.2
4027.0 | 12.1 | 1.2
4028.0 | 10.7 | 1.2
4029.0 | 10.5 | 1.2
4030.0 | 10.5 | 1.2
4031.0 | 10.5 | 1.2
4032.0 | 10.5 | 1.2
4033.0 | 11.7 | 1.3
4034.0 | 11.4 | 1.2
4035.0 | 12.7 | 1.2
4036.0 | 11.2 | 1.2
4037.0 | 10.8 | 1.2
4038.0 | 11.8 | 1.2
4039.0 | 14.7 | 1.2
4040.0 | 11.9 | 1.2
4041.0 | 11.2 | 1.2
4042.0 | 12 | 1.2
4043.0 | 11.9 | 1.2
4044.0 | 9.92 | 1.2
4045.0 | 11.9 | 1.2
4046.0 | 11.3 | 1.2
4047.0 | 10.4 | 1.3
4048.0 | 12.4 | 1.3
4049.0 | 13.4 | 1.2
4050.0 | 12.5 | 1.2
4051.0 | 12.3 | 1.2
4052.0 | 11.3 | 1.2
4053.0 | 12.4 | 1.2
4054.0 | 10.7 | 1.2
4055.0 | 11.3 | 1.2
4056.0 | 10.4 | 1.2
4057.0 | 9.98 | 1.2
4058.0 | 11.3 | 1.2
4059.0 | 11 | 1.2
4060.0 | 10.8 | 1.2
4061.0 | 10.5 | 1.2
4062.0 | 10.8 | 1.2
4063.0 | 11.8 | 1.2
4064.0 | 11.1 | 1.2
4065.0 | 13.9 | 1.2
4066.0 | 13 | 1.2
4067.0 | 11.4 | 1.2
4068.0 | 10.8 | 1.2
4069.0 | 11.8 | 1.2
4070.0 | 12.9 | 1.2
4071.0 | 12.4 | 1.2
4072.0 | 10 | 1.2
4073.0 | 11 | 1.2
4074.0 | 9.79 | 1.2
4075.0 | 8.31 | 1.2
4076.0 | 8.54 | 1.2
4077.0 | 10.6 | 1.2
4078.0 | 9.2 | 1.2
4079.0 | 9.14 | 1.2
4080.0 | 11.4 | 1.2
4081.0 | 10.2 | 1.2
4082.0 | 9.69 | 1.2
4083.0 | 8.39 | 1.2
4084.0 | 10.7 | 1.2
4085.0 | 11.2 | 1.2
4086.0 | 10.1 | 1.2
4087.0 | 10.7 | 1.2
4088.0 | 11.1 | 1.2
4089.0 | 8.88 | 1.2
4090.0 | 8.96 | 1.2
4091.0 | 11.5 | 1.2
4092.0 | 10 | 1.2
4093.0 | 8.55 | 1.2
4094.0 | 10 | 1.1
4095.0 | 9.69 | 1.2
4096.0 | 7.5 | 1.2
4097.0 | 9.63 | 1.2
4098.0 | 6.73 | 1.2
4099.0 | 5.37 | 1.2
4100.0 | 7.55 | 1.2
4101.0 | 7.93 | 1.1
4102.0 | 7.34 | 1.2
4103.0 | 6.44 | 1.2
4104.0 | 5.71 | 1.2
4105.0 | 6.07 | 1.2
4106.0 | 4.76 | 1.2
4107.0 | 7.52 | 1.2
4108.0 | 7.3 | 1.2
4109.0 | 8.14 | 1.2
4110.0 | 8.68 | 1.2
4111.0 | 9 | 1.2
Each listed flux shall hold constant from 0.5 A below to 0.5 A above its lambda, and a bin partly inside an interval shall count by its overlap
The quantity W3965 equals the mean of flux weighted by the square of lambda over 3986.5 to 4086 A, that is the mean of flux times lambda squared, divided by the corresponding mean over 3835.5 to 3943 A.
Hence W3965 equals 1.2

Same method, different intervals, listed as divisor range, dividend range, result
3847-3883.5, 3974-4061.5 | 1.11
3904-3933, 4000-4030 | 1.09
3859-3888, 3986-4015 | 1.20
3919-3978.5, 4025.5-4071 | 1.31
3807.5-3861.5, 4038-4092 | 1.32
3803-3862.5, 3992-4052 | 1.33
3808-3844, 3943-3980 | 1.13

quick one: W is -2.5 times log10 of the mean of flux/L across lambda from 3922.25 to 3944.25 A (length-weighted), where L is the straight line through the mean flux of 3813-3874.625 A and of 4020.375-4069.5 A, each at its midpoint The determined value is 0.09 mag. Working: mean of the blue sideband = 9.73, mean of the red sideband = 11.5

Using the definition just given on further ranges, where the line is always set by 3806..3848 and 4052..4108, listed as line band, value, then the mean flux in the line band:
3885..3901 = 0.161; 7.82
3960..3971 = 0.309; 7.03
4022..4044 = -0.205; 11.6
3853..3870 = -0.240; 11.2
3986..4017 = -0.174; 11.1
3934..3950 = -0.104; 10.2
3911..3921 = -0.232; 11.3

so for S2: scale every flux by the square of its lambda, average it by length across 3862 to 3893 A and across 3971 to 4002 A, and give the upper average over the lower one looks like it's 1.2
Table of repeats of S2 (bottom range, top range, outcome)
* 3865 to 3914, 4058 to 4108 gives 1.11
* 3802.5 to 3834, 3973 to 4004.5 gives 1.25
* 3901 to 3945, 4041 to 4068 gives 1.19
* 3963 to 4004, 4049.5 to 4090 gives 1.18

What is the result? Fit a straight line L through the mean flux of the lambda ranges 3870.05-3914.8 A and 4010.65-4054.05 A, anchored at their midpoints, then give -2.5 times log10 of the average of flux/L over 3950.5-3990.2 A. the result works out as 0.16 mag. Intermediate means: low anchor 9.36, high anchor 11.5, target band 9.09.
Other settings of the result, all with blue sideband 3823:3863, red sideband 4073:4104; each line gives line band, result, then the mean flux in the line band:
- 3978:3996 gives -0.172 mag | 10.7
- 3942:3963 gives -0.135 mag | 10.4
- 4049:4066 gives -0.247 mag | 11.5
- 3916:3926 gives -0.161 mag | 10.6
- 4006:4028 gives -0.206 mag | 11.1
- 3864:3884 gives -0.121 mag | 10.3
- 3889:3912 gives -0.029 mag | 9.42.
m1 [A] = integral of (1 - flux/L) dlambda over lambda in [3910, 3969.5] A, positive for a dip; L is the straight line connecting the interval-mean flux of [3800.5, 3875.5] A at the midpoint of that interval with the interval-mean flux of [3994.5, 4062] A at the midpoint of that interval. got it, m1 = 3.7 A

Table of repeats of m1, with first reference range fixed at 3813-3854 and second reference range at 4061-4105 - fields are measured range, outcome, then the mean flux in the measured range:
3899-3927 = -4.3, 10.7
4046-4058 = -2.3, 11.5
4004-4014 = -1.6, 11.1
